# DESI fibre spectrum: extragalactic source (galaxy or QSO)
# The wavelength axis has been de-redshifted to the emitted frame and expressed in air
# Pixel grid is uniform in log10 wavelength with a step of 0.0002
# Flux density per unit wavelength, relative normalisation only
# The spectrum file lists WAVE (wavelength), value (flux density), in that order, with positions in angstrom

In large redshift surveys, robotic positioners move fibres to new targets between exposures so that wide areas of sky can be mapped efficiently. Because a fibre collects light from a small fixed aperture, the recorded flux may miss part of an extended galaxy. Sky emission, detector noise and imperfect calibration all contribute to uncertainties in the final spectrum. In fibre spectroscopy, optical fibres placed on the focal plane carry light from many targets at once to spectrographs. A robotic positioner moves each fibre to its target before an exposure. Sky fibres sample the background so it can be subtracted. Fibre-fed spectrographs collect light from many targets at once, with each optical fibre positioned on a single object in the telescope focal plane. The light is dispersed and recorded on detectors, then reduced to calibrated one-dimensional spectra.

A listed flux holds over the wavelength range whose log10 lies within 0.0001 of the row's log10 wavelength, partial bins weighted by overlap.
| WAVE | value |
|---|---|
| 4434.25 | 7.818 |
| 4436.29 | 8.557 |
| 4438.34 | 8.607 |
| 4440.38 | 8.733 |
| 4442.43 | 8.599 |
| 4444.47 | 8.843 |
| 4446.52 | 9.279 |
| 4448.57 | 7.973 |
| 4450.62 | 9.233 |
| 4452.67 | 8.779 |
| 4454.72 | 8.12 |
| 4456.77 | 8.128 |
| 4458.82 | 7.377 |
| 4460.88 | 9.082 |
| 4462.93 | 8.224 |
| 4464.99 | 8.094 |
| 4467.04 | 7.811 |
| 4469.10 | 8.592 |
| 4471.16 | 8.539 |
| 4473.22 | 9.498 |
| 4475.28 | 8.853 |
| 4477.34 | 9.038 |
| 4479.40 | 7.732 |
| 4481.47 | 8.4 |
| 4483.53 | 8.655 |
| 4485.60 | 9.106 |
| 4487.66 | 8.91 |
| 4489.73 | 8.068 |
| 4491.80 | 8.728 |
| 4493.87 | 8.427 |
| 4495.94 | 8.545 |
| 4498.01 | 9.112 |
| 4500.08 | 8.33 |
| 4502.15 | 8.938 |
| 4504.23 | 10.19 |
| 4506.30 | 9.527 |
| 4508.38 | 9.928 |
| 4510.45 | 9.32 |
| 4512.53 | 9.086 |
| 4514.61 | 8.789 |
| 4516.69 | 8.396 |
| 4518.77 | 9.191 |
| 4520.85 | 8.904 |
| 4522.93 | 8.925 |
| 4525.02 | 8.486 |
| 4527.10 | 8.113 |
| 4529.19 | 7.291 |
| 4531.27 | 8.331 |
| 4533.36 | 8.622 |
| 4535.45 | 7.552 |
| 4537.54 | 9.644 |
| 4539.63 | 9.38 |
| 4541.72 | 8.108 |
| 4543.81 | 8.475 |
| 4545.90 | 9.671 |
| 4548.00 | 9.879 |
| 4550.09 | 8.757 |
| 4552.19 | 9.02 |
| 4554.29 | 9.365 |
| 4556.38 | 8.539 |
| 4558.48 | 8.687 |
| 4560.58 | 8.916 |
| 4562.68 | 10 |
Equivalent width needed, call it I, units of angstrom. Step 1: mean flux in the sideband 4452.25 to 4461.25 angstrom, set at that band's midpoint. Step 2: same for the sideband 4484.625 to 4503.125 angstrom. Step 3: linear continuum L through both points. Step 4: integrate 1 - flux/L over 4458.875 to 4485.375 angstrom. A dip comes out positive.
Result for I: -0.4 angstrom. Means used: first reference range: 8.21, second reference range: 8.69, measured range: 8.52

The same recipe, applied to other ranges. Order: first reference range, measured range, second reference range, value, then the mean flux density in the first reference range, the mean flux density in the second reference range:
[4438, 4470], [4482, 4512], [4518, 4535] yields -1.9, 8.46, 8.44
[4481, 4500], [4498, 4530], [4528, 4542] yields -1.4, 8.65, 8.43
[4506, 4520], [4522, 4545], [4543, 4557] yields 1.7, 9.15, 9.13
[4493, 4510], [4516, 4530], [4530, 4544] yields 0.5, 9.14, 8.58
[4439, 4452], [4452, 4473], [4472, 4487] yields 1.1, 8.77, 8.76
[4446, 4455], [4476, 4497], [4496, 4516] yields 1.1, 8.69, 9.2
